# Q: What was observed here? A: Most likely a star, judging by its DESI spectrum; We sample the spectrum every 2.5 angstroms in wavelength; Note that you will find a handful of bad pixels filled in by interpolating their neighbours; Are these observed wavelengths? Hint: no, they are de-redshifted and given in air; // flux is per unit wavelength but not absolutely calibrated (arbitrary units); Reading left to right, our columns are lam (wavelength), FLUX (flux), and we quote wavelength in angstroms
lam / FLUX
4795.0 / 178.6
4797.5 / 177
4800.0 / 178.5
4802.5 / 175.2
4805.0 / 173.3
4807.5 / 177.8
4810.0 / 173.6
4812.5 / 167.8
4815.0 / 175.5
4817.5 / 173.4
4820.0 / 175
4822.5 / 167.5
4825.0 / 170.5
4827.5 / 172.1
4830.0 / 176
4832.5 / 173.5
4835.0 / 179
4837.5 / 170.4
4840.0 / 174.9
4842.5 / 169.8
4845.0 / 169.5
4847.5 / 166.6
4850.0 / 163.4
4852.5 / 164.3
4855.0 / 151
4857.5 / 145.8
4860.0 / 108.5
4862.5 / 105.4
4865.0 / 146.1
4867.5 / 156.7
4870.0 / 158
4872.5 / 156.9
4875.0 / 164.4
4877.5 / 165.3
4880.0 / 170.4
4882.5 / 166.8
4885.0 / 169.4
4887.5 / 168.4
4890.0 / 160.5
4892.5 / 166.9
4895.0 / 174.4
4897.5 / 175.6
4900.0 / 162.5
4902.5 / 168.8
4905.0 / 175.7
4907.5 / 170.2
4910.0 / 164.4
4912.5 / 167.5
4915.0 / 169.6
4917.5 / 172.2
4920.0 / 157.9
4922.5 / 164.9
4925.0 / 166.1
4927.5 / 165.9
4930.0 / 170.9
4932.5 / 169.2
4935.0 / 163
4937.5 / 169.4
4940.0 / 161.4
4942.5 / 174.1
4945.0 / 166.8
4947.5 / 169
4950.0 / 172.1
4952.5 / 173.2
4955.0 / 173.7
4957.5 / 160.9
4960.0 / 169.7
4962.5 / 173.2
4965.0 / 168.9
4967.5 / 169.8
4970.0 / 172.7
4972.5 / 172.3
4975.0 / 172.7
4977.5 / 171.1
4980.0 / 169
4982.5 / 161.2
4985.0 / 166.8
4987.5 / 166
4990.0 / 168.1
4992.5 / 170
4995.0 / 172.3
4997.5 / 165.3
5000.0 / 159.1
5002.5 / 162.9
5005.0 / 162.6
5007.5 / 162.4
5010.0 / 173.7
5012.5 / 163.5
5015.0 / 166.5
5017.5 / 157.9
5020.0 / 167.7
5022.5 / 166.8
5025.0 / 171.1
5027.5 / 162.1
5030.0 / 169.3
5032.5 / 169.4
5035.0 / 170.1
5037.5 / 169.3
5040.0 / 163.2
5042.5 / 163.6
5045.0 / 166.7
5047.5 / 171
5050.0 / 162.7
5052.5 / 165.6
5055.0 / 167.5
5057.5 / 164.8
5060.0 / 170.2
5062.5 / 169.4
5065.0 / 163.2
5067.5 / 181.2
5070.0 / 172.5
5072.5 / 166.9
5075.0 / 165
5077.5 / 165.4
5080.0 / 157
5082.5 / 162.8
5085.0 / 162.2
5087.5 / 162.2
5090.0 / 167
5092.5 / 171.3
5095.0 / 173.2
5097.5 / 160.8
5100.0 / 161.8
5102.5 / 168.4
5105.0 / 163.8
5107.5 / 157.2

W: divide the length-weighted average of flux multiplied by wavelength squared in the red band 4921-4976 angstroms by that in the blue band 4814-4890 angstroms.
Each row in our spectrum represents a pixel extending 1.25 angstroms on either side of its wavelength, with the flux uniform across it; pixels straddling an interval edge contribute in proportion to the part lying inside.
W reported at 1.1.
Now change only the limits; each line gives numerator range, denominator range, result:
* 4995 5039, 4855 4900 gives 1.12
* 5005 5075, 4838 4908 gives 1.11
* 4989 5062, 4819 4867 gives 1.12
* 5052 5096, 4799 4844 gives 1.07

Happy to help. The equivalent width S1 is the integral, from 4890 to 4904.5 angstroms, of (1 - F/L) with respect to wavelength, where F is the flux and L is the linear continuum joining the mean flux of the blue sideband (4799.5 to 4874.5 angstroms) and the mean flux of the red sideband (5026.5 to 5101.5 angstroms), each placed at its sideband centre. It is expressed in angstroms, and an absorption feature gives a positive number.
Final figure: -0.4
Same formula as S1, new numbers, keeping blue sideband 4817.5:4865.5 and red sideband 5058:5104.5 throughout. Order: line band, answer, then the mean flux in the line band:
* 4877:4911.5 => -1.3 angstroms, 169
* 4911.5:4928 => -0.3 angstroms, 166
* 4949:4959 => -0.4 angstroms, 170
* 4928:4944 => -0.5 angstroms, 168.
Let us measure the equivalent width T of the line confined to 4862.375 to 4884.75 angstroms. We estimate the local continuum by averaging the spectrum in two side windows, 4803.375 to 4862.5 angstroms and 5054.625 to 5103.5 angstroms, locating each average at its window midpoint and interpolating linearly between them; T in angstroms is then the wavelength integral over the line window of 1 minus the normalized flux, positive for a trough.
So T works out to 1.11 angstroms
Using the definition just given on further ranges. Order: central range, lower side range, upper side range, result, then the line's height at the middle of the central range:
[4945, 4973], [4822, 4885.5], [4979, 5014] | -1.0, 165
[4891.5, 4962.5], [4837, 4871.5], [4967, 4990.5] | -2.7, 162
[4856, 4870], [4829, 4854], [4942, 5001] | 2.9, 170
